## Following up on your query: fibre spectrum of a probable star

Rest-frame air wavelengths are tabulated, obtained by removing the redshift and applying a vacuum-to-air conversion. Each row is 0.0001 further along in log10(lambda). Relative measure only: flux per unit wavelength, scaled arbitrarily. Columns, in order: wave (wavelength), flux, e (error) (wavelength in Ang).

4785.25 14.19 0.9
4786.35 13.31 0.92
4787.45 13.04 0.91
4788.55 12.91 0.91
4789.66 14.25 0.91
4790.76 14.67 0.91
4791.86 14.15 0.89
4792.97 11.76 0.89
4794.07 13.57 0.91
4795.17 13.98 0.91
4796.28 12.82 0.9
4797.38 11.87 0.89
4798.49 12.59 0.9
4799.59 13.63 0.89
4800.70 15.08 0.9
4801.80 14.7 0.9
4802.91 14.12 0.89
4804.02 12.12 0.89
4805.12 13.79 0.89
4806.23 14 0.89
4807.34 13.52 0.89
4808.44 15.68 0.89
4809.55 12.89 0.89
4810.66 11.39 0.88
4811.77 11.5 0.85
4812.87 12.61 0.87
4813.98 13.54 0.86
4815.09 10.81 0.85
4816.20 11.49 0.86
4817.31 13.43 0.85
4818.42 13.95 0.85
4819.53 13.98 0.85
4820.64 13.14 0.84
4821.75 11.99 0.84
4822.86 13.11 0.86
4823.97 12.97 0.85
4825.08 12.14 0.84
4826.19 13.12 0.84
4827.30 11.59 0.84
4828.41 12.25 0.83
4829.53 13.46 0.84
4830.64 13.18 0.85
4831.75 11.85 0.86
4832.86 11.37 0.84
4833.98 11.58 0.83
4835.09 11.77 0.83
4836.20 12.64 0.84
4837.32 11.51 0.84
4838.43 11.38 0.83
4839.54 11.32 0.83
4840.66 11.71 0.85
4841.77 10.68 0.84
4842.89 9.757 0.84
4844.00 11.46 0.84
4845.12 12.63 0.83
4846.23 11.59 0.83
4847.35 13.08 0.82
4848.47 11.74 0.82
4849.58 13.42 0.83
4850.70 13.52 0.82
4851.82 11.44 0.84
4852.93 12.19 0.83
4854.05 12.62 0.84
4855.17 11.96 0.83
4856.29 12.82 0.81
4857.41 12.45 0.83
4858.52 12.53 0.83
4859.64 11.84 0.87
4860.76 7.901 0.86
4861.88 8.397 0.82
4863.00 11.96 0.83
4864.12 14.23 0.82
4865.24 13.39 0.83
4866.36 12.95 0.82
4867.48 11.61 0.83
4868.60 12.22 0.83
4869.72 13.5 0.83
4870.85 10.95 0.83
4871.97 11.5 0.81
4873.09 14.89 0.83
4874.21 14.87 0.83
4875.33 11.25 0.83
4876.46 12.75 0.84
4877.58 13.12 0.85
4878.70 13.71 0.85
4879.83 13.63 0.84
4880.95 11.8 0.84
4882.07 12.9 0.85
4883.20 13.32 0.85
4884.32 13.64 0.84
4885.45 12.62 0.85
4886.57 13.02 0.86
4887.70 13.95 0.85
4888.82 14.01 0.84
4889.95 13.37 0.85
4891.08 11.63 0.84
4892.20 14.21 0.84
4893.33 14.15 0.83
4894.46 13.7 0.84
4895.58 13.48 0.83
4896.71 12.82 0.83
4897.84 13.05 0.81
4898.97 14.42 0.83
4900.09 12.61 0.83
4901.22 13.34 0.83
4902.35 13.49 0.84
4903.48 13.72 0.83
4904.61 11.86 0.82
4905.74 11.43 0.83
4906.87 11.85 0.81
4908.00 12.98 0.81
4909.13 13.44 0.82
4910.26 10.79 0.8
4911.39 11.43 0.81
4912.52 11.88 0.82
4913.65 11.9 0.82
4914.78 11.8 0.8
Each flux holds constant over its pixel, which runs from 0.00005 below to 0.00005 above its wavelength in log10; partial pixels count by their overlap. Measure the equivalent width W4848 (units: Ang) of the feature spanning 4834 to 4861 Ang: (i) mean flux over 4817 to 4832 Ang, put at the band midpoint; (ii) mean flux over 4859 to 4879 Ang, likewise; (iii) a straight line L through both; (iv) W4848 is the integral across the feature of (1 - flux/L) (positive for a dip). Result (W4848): 1.5 Ang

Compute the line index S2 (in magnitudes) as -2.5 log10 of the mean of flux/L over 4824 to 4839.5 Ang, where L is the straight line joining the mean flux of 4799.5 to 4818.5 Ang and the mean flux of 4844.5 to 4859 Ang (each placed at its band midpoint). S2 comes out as 0.06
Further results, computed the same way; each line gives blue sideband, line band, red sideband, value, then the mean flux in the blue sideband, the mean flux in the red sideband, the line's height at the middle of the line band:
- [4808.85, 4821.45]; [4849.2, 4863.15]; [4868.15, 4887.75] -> 0.10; 12.6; 13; 12.8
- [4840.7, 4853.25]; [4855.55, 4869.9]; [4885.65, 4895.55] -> 0.05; 11.9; 13.5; 12.5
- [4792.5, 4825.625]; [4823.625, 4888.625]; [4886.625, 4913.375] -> 0.06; 13.1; 12.9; 13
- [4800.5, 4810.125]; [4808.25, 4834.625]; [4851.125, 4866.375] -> 0.06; 13.9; 11.9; 13.3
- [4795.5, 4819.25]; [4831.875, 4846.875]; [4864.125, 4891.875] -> 0.14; 13.1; 13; 13.1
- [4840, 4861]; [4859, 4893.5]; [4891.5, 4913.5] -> -0.02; 11.9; 12.9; 12.4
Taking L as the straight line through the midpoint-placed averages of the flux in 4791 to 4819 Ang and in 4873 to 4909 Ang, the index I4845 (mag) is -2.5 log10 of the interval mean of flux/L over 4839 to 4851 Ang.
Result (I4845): 0.11 mag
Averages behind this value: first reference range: 13.2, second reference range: 13.2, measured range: 11.9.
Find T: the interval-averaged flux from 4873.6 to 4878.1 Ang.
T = 13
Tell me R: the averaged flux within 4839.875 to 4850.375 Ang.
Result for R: 11.8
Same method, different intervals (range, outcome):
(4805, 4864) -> 12.2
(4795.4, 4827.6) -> 13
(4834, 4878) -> 12.1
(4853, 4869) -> 11.9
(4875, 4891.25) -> 13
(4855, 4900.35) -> 12.8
